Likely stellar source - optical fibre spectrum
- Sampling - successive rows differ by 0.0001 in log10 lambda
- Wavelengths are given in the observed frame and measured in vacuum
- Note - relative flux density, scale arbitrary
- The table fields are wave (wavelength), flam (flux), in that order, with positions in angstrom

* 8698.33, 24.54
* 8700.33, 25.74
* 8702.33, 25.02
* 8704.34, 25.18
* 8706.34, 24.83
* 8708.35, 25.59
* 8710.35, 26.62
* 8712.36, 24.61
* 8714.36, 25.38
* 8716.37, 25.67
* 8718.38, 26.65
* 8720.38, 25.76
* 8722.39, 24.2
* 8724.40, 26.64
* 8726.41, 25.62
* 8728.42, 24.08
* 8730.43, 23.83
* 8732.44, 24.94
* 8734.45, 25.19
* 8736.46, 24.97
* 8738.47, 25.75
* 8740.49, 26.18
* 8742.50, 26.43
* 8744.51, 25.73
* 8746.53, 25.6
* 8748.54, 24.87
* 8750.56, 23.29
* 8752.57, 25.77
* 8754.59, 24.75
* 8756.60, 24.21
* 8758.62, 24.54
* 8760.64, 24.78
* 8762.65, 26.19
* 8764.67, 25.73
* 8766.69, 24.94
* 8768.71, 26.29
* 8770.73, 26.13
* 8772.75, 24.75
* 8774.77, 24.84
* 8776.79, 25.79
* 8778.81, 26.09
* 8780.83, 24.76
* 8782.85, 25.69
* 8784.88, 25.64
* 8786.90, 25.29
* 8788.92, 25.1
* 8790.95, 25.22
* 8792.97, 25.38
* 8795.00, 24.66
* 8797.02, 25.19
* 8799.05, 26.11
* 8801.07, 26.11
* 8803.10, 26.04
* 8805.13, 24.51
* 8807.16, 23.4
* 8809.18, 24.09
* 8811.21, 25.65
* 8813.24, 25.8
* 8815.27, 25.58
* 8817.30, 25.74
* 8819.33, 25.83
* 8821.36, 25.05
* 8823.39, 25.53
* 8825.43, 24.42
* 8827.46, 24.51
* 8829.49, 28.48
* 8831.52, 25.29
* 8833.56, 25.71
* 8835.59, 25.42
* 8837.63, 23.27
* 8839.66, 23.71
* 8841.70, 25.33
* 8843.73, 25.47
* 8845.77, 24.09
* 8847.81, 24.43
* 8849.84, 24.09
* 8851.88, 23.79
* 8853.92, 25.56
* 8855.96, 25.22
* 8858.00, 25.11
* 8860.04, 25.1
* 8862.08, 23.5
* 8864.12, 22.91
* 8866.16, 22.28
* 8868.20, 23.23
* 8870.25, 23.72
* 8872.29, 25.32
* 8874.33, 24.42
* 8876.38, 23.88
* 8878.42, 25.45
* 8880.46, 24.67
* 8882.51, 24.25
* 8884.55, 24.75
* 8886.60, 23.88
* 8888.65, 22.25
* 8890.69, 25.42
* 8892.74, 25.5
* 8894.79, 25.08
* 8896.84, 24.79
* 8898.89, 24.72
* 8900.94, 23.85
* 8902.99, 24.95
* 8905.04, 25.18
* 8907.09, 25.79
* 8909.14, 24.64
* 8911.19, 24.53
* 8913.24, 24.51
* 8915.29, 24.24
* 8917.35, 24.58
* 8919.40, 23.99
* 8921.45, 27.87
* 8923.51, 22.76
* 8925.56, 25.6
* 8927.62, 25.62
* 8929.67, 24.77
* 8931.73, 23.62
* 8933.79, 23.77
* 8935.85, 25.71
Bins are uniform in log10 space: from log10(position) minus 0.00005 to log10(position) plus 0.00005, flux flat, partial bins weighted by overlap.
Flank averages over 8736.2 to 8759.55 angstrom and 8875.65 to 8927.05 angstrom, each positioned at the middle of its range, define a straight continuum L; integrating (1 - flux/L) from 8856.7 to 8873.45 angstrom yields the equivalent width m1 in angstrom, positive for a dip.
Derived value 0.6 angstrom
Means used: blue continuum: 25.2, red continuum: 24.7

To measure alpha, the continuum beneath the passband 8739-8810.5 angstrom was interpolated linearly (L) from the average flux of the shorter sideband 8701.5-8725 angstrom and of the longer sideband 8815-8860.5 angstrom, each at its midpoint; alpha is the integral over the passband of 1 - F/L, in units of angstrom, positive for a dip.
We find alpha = 0.05 angstrom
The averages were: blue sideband 25.5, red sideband 25.1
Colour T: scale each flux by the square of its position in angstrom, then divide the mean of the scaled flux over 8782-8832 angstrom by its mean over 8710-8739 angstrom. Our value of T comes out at 1.0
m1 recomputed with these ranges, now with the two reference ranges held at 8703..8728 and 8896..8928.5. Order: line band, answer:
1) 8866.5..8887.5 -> 0.6 angstrom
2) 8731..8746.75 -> -0.1 angstrom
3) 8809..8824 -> -0.2 angstrom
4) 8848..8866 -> 0.5 angstrom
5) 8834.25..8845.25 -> 0.2 angstrom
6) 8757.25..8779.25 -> -0.1 angstrom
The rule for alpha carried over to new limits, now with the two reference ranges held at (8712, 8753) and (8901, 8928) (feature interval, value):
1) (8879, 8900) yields 0.3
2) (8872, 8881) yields 0.1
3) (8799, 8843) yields -0.2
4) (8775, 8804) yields -0.4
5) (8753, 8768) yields 0.1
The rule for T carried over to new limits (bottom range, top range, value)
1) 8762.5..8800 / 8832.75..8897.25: 0.98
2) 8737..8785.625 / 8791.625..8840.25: 1.01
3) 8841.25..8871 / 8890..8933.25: 1.04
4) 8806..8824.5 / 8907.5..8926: 1.01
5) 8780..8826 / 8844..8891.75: 0.97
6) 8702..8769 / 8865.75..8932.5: 1.01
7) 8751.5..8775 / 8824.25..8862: 1.00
